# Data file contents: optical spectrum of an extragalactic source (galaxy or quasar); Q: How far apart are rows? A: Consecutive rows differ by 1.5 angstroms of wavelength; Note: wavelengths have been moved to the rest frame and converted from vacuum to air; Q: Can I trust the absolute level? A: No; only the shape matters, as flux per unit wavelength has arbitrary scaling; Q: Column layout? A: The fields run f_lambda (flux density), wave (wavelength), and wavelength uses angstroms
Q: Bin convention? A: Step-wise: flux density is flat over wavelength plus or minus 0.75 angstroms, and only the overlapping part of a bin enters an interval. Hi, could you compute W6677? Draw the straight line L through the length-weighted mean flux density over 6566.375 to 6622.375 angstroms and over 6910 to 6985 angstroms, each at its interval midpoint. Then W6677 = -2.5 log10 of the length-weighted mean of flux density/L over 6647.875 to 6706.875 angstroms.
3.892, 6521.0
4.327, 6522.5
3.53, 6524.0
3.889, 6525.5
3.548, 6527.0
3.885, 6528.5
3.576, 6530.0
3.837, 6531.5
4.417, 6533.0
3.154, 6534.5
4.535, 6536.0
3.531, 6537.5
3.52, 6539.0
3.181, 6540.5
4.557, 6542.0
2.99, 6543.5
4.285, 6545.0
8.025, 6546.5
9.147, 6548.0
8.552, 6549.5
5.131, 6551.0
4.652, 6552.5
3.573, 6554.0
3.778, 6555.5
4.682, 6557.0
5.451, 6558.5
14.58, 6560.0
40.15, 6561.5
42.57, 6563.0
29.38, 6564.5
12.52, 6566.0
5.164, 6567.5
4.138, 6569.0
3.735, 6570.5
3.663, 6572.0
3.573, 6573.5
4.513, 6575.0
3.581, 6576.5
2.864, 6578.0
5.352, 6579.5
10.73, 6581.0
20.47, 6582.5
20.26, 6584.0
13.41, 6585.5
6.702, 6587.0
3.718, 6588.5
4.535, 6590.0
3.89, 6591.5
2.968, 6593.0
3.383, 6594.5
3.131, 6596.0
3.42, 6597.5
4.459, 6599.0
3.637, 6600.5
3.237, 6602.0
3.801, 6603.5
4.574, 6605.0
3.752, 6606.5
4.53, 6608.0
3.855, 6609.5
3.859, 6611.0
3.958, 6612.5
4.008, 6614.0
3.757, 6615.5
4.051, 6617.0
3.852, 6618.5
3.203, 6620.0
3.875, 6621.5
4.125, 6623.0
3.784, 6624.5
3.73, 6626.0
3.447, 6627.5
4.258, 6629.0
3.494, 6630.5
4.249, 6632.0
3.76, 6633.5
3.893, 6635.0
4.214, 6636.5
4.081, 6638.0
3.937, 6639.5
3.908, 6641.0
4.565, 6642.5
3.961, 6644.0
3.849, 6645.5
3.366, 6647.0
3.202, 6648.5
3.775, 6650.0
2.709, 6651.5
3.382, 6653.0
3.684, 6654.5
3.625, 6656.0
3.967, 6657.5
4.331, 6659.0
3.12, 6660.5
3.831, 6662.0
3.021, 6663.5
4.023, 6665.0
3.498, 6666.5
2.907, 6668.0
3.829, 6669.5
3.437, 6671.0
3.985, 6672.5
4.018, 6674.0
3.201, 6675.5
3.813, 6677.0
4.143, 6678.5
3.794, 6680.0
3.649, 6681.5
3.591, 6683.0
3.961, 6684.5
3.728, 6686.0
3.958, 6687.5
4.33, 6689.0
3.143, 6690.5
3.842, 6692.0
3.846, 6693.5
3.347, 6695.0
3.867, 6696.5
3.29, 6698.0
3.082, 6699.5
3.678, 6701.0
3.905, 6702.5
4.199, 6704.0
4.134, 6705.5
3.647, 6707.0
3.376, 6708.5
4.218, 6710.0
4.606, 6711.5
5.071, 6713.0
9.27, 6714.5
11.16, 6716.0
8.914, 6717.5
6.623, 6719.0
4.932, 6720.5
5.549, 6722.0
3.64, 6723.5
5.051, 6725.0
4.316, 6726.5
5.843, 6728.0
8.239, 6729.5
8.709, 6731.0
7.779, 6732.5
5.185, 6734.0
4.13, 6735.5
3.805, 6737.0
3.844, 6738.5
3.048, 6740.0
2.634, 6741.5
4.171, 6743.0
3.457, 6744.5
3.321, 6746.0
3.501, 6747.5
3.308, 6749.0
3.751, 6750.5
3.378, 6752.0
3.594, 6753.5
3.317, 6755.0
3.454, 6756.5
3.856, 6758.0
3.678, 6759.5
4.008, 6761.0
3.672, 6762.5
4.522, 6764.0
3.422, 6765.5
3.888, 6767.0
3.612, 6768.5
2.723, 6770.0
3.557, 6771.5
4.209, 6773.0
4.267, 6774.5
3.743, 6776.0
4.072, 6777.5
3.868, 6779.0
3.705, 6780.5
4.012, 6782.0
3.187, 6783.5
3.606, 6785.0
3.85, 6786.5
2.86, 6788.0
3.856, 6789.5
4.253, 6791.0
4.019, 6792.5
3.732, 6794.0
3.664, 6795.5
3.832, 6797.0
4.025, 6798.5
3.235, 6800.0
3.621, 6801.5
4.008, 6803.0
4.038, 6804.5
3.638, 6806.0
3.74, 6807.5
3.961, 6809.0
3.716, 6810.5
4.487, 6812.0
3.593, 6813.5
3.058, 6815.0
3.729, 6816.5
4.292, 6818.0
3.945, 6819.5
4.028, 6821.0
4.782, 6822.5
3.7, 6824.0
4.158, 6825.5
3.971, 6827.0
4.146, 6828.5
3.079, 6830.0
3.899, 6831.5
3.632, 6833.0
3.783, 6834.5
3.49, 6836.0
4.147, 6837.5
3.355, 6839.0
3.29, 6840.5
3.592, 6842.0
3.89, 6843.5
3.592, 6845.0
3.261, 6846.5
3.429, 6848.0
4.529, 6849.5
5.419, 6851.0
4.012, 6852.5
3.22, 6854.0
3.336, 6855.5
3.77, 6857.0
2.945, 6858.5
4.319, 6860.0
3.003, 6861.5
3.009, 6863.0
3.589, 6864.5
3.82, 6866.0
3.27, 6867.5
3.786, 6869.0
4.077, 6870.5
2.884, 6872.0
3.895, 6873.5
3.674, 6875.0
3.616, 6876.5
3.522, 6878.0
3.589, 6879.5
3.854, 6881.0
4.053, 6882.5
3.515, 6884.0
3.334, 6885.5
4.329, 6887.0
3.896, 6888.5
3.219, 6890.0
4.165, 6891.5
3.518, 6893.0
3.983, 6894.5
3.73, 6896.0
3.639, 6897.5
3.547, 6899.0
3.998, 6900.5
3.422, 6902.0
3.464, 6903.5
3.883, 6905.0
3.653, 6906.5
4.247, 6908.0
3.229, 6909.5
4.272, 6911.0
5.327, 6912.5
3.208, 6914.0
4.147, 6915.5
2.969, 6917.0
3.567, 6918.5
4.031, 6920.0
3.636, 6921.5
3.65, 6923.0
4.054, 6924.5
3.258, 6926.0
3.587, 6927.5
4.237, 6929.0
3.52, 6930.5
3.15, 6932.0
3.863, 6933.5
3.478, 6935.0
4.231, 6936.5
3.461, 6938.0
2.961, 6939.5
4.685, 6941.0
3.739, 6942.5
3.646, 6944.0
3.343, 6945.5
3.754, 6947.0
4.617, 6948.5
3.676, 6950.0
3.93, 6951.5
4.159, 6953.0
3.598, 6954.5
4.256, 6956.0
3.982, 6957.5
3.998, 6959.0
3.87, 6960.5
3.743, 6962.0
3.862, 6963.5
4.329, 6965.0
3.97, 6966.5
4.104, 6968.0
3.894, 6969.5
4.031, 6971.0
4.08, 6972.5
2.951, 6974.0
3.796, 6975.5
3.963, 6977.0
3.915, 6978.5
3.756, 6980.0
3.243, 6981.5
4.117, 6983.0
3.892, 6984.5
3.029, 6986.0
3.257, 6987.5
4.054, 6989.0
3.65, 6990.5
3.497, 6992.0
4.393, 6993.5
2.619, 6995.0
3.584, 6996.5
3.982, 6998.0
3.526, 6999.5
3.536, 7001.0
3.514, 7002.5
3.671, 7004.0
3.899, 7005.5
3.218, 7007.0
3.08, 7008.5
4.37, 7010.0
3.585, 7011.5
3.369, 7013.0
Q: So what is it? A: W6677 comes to 0.33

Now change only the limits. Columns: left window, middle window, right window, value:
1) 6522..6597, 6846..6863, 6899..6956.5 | 0.22 mag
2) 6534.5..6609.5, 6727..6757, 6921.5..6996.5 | 0.33 mag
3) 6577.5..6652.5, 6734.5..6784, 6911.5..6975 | 0.20 mag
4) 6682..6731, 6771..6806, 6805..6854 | 0.11 mag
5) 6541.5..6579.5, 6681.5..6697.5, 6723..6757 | 0.48 mag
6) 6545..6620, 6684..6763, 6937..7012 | 0.35 mag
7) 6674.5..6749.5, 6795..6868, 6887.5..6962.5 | 0.11 mag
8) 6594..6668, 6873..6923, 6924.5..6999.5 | 0.00 mag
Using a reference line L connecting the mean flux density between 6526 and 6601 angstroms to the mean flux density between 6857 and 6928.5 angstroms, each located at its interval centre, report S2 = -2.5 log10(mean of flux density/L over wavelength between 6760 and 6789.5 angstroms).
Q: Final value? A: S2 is 0.34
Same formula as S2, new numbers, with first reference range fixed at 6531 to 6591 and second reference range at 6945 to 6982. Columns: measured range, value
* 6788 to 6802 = 0.487 mag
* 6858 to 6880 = 0.375 mag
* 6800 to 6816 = 0.457 mag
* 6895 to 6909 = 0.231 mag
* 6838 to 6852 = 0.350 mag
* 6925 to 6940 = 0.182 mag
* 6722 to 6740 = 0.225 mag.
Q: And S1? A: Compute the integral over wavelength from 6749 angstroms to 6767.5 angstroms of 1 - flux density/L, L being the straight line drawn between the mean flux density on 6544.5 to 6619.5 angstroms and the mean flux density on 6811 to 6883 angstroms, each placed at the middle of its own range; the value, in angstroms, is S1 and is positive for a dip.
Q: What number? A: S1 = 5.0 angstroms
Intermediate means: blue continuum 7.7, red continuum 3.74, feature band 3.69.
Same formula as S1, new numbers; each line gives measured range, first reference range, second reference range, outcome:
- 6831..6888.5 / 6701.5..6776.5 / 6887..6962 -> 5.6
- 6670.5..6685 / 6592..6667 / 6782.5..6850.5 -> 0.0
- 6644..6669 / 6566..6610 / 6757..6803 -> 7.6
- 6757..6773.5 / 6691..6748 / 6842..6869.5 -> 2.7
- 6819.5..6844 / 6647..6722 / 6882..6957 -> 0.7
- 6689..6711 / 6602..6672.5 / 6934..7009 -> 0.3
